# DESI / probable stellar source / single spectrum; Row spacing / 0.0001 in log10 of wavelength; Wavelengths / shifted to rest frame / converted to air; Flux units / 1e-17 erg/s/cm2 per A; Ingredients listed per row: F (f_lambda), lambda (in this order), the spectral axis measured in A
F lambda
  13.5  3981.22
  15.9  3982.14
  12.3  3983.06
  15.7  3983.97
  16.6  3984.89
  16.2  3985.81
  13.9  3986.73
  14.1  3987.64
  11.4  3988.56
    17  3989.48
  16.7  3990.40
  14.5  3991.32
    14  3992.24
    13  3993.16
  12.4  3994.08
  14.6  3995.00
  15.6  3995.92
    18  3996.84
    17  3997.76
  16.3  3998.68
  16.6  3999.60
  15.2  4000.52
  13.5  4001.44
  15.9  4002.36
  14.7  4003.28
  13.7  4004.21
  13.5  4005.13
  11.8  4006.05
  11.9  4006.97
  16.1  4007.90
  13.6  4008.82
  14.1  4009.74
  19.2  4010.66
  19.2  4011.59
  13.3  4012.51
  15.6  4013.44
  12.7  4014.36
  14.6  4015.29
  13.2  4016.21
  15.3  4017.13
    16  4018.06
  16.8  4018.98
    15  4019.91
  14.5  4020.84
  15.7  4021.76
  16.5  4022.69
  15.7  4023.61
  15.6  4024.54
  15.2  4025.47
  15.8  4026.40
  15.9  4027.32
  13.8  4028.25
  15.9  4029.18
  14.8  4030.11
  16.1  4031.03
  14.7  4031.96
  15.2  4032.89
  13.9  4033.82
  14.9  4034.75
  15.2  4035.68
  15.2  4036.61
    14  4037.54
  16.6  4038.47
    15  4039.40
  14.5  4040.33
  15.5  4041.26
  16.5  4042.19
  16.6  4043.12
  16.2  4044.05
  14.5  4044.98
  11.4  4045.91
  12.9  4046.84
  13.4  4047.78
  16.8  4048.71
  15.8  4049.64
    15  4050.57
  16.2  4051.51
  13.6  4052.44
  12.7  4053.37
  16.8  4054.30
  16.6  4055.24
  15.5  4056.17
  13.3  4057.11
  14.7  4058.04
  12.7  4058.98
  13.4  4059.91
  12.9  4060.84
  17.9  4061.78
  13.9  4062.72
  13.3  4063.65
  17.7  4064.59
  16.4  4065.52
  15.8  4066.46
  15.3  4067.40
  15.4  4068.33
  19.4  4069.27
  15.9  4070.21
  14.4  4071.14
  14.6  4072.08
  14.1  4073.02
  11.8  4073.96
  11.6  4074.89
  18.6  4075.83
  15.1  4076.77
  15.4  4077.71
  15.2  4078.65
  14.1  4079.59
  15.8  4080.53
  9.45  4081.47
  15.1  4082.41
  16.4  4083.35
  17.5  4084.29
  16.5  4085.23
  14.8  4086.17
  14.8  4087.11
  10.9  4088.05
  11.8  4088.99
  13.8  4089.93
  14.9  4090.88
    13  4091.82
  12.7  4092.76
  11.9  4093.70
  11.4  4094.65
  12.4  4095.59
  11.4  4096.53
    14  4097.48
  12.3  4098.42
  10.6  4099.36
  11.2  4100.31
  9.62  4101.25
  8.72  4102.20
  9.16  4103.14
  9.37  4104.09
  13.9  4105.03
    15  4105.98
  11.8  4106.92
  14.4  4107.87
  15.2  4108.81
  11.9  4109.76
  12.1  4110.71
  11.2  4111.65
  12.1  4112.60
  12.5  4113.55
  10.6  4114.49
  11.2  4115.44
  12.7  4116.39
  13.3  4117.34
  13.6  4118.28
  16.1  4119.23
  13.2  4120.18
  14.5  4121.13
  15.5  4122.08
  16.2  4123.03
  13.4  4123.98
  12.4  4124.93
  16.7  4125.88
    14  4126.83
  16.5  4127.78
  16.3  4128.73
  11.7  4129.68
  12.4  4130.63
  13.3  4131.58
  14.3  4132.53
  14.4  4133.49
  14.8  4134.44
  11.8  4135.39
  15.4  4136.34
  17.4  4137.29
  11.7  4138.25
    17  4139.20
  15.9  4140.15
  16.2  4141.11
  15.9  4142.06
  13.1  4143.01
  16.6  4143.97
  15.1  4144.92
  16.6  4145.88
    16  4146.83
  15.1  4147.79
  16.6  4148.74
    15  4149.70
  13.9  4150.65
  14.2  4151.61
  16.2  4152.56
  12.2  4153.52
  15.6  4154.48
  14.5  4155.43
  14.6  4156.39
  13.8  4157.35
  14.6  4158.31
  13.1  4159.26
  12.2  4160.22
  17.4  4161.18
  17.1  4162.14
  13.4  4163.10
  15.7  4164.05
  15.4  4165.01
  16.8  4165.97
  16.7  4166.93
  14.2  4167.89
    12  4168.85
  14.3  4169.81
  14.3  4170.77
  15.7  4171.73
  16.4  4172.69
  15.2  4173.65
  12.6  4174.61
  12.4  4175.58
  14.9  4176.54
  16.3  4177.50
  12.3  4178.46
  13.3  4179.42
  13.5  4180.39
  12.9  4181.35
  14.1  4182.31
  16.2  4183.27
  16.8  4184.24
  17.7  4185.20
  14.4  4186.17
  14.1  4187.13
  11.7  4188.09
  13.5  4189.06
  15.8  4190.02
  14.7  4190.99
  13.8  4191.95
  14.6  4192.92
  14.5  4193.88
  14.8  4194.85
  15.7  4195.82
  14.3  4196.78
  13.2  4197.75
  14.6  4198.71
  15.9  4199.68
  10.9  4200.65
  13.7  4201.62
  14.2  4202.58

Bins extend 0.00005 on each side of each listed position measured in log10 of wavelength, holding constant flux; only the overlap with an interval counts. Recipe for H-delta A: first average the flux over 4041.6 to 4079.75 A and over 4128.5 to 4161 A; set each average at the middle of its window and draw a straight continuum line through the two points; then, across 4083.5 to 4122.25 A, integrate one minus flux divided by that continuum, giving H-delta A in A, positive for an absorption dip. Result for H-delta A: 5.3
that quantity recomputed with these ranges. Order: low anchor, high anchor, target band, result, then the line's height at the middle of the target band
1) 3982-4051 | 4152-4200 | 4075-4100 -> 1.8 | 14.8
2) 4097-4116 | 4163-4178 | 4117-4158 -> -4.5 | 13.3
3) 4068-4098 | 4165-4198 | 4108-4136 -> 1.4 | 14.3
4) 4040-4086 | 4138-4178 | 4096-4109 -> 2.7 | 15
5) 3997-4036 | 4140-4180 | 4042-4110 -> 4.4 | 15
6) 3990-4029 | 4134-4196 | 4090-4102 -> 2.3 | 14.9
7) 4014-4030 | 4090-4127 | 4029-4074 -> -2.1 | 14.3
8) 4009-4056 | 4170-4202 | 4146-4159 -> -0.2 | 14.6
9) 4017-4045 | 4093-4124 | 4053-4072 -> -1.3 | 14.2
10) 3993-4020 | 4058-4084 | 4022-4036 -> -0.3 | 14.9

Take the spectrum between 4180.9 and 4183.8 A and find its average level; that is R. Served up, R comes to 14.4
